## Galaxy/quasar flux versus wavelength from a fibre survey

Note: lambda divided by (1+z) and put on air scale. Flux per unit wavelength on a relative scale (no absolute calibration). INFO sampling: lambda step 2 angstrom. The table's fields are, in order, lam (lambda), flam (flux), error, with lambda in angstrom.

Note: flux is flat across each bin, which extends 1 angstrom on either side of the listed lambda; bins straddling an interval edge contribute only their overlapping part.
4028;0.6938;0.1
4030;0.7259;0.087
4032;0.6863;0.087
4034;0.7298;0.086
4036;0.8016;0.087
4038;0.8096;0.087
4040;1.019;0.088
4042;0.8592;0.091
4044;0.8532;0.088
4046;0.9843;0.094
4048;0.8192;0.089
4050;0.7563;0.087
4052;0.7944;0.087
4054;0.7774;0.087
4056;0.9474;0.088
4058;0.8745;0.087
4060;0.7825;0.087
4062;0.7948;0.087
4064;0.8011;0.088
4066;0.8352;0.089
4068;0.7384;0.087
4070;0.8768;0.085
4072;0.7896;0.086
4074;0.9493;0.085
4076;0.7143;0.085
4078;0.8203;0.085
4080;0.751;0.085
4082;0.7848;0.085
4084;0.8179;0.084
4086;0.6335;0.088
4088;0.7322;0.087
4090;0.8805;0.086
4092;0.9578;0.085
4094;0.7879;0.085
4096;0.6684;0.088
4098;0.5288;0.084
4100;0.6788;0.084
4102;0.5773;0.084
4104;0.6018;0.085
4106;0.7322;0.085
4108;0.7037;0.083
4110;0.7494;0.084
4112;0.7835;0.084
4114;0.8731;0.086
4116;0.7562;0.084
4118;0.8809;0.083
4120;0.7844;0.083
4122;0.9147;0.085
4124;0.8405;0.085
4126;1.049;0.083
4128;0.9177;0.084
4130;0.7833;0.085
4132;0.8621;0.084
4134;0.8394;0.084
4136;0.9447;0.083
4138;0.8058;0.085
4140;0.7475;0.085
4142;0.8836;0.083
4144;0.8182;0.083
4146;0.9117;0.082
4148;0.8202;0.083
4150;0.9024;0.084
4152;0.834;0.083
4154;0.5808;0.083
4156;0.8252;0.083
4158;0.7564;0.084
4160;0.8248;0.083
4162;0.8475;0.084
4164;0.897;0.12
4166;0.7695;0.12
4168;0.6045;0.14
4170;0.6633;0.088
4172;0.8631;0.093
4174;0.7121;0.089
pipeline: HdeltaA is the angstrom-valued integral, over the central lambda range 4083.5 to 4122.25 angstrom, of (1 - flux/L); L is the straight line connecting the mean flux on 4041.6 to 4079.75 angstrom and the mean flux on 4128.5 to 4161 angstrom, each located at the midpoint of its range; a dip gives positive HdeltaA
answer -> 3.6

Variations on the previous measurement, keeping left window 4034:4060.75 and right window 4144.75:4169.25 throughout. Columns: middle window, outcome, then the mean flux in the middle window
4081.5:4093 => 0.38 angstrom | 0.802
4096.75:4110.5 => 2.87 angstrom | 0.65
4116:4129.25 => -1.18 angstrom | 0.885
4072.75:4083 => 0.37 angstrom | 0.804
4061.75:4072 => 0.37 angstrom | 0.808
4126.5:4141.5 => -0.81 angstrom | 0.851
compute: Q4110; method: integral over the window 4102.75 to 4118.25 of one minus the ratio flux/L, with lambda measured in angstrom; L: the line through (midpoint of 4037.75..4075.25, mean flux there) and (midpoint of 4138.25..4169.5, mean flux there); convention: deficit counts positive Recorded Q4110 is 1.29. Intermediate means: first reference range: 0.845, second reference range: 0.799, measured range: 0.751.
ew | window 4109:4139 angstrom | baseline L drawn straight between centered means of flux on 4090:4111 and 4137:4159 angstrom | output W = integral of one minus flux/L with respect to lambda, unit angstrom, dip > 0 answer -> -3.8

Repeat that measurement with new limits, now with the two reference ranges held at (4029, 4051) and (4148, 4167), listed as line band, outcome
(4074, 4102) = 2.2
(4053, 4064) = -0.2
